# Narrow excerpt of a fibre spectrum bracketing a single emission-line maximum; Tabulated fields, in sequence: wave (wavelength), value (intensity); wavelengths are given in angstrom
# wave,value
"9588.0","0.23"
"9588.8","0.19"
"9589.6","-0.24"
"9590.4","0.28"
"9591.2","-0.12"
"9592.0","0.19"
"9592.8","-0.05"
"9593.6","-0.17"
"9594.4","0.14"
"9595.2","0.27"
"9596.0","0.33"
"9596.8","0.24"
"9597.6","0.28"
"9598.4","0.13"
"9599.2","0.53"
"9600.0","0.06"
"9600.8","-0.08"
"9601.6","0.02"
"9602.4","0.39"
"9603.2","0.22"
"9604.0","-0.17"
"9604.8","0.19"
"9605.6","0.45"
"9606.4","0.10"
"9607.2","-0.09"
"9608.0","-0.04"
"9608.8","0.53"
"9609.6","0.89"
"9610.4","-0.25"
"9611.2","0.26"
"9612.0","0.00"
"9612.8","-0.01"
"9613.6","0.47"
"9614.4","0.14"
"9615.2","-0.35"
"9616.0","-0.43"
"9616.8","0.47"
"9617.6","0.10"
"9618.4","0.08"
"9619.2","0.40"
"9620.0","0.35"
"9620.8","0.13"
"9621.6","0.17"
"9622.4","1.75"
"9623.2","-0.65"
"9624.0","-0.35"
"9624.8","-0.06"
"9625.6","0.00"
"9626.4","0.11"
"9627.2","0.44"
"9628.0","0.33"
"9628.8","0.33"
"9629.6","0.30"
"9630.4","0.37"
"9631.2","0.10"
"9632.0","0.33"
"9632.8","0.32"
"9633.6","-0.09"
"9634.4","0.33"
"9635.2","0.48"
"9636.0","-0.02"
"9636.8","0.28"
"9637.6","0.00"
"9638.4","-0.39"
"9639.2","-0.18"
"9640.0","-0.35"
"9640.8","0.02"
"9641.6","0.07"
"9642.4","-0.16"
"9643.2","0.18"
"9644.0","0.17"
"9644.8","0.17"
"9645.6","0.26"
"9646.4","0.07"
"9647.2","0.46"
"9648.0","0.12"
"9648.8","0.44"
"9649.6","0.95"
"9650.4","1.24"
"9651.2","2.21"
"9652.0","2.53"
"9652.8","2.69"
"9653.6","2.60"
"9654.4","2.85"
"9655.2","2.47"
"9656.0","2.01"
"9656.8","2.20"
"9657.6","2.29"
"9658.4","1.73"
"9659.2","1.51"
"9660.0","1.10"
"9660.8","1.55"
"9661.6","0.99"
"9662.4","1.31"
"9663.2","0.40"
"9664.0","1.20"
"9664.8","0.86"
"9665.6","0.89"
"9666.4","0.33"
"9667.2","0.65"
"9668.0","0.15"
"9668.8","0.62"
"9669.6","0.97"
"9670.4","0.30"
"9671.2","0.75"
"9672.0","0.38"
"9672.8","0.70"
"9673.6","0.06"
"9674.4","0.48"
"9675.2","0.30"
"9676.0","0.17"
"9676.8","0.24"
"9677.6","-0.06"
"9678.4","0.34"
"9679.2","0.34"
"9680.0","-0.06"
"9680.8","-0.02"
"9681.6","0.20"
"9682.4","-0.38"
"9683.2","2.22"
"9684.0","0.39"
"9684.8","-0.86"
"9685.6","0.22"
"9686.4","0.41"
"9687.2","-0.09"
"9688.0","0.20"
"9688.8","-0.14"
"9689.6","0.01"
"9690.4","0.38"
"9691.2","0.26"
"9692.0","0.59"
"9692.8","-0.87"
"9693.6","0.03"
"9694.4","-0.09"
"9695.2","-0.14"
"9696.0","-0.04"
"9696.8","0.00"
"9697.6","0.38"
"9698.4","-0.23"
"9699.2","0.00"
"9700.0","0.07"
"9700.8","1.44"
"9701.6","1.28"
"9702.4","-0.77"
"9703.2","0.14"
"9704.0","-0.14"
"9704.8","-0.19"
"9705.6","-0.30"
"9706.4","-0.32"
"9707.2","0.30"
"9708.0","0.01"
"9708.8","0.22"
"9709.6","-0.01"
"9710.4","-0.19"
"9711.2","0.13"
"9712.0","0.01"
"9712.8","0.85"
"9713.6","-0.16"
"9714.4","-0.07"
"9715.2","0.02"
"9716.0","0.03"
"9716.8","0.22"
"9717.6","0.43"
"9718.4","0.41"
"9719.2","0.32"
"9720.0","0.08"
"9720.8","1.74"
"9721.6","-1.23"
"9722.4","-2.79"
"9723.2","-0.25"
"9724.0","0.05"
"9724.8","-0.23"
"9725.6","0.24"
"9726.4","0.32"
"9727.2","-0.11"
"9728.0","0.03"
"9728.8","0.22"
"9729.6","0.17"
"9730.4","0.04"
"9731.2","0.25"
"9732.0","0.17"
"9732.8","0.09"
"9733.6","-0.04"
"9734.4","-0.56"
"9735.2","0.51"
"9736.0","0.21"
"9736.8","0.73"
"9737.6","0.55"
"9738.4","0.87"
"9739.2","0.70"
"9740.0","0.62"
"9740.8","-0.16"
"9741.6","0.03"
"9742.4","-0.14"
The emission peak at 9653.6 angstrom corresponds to [O III] 5007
